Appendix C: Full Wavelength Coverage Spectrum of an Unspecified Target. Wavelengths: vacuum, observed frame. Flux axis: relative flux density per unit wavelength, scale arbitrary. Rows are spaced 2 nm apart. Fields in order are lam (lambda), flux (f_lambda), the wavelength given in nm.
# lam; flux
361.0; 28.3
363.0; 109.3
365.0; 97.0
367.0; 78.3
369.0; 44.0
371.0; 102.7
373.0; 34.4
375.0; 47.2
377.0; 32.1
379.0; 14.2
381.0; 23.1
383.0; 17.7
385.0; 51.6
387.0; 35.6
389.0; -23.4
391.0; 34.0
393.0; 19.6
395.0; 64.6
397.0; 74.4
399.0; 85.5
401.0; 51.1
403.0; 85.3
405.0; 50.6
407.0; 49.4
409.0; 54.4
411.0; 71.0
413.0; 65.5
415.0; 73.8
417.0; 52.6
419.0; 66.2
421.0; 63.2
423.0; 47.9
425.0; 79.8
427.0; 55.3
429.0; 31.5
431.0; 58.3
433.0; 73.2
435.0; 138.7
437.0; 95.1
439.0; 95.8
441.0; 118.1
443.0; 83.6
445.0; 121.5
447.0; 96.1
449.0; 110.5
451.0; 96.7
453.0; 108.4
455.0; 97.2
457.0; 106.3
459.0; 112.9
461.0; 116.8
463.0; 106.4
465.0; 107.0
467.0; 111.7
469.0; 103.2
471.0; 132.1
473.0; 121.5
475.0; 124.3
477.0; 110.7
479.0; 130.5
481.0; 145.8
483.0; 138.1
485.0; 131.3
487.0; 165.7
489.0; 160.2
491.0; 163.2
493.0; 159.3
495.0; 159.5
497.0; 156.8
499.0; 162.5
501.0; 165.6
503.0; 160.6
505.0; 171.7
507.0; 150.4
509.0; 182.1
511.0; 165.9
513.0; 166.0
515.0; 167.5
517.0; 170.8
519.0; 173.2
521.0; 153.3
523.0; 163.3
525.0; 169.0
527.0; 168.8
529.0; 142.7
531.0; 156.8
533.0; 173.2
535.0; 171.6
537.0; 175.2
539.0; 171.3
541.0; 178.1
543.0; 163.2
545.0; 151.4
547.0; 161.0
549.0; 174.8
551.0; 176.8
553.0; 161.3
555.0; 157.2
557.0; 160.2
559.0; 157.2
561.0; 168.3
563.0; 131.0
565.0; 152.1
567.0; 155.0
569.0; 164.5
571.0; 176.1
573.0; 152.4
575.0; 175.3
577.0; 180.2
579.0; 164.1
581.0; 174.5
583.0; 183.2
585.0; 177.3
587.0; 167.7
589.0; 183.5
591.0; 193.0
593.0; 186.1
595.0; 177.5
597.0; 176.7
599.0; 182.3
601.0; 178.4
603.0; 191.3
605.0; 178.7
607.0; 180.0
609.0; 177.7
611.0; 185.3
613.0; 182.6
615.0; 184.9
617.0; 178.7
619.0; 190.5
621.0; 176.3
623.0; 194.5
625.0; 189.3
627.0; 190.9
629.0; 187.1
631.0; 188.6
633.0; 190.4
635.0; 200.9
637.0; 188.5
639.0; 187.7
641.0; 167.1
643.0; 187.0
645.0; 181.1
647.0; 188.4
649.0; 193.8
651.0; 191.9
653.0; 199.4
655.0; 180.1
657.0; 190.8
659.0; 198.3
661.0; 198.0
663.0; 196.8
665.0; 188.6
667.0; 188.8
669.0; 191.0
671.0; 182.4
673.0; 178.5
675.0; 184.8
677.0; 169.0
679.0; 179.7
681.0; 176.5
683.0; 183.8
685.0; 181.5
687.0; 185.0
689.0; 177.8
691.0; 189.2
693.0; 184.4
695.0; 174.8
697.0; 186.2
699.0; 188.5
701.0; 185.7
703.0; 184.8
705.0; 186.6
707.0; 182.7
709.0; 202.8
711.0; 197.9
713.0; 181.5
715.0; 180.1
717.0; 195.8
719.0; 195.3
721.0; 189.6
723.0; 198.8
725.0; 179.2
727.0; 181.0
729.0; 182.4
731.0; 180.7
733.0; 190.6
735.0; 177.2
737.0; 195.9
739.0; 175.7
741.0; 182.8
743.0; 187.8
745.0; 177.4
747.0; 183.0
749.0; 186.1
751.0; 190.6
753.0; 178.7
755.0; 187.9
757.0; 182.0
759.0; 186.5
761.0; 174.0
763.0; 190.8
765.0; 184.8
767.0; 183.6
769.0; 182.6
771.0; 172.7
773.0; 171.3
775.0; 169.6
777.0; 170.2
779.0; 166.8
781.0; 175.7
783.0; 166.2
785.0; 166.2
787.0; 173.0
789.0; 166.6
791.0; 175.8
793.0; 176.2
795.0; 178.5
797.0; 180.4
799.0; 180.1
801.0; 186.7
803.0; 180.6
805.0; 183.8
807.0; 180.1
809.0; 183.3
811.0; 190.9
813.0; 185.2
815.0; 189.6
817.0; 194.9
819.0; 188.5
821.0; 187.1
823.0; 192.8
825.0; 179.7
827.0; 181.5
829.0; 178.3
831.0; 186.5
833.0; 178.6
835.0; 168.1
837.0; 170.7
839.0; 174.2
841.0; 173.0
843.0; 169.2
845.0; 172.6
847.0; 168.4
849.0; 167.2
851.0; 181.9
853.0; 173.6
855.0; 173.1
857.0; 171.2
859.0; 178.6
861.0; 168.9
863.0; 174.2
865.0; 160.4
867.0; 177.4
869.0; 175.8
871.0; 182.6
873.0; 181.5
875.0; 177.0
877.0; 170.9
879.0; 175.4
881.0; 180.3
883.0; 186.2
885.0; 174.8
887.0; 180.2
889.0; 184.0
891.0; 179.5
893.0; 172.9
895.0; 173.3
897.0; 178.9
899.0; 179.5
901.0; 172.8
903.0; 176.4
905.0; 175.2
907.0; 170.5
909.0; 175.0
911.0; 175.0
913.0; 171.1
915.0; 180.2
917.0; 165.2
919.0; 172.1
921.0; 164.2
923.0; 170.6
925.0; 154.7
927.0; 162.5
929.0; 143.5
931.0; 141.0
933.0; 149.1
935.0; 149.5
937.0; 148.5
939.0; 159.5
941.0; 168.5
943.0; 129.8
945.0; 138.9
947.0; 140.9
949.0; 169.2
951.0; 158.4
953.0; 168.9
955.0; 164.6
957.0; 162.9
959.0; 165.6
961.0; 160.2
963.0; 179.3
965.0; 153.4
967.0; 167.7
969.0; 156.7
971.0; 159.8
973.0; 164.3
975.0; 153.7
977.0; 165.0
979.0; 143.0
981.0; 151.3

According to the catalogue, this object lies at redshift 0.09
